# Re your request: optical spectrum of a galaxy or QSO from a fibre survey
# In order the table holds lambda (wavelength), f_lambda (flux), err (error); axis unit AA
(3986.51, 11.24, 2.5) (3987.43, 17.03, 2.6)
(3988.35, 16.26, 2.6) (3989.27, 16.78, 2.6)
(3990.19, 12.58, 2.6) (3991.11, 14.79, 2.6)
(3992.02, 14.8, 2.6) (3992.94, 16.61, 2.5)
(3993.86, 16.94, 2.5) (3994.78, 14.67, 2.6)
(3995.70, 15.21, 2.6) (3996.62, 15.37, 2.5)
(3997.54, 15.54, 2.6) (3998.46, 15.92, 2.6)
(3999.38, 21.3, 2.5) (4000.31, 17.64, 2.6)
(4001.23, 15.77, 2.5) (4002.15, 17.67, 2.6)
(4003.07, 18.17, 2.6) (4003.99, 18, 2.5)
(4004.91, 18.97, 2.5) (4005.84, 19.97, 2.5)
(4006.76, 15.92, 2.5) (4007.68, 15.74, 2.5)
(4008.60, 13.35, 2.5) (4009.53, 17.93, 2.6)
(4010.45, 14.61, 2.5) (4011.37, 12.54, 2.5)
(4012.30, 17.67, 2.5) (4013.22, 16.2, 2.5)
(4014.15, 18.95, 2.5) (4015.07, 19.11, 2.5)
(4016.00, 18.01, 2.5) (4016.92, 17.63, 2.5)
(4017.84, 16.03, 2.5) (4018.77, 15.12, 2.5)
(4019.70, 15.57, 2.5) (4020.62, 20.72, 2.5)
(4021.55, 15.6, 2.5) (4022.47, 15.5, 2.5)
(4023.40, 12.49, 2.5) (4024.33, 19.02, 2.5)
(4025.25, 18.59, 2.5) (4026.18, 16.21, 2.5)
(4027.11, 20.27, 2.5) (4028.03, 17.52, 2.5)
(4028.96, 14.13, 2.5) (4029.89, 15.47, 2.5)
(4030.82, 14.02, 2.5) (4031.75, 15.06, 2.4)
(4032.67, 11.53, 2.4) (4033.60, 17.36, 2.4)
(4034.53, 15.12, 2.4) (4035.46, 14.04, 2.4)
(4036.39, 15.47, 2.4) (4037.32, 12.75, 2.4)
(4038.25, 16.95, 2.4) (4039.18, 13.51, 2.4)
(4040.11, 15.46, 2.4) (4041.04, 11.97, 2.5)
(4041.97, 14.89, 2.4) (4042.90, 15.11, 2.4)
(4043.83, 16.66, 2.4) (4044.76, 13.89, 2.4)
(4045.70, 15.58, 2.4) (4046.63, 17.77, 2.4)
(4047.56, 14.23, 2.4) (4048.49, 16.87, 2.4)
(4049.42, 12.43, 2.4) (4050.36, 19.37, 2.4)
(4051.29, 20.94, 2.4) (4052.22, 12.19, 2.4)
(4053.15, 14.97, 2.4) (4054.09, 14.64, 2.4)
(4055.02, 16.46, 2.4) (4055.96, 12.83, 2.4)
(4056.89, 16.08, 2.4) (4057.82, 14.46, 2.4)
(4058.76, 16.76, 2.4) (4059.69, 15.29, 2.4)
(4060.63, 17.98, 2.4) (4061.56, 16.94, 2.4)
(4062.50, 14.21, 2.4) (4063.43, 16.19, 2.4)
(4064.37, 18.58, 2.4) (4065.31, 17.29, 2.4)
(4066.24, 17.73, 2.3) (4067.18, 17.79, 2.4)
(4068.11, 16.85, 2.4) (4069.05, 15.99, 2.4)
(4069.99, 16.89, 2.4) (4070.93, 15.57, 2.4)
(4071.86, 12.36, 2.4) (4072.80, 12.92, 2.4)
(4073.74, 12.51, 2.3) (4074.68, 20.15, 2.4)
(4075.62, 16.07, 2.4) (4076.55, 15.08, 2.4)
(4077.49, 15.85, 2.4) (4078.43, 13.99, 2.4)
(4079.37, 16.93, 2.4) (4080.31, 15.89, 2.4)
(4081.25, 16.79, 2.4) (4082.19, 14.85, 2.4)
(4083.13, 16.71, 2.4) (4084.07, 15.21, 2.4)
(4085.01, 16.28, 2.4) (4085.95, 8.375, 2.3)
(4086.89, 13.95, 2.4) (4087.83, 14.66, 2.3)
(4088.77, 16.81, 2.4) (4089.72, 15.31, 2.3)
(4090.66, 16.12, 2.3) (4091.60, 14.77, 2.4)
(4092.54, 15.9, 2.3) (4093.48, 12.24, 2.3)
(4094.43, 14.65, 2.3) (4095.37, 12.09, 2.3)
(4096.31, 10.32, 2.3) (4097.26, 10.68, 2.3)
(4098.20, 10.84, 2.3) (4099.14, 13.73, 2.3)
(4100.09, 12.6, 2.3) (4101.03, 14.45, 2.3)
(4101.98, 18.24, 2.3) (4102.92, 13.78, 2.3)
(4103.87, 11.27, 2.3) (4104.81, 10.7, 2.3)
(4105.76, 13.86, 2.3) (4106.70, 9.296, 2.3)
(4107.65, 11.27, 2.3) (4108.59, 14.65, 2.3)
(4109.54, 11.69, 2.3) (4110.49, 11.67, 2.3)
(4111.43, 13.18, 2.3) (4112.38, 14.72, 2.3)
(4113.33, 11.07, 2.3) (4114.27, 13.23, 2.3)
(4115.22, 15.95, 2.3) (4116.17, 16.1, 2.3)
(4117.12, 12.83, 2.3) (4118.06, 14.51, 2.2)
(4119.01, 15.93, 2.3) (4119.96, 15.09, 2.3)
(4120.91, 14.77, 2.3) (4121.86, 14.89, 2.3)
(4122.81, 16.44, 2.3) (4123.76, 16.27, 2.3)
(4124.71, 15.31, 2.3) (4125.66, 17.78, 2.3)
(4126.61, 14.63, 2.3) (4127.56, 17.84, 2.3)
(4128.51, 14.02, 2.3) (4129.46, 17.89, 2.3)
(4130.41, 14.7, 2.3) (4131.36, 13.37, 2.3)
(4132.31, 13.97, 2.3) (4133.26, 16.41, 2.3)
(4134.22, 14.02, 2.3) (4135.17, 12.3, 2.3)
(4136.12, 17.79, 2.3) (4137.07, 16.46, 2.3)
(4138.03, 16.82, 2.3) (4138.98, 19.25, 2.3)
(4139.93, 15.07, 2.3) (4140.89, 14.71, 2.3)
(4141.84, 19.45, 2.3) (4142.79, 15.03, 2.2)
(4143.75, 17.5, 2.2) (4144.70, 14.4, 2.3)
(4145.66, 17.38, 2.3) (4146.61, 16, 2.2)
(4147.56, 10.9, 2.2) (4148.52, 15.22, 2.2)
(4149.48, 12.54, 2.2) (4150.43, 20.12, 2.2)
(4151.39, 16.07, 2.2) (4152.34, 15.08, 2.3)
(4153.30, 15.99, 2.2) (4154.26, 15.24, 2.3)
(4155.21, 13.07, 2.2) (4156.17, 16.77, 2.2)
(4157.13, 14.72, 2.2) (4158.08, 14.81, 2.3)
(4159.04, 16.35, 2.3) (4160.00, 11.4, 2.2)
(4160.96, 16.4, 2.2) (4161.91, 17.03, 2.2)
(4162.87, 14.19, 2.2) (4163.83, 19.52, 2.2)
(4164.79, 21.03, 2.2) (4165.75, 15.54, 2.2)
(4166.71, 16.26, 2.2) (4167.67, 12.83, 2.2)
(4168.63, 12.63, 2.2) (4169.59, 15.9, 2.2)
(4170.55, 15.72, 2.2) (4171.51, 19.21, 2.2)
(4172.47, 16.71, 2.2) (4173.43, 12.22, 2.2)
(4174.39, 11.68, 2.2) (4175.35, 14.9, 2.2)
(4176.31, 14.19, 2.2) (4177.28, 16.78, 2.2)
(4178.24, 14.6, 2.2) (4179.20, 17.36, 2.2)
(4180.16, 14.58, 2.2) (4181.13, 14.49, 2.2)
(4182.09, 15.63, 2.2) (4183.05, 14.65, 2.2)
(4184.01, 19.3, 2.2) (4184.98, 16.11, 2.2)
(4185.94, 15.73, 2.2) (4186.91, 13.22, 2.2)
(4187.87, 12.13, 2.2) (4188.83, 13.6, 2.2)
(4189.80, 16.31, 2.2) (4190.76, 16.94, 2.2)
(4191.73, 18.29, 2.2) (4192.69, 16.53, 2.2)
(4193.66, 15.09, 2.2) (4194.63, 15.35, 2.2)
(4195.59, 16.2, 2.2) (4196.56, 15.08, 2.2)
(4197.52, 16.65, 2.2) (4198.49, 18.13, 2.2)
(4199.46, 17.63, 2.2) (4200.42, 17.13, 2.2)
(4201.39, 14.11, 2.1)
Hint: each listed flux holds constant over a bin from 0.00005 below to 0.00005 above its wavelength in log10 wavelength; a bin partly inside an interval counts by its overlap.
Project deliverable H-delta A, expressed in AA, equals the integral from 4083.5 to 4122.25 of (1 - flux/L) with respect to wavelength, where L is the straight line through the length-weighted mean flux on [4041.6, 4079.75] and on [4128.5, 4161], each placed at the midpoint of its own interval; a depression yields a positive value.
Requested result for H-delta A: 5.1 AA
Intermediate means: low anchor 15.8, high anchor 15.5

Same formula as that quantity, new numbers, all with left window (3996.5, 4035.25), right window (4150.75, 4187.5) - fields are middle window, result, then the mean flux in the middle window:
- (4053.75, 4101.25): 3.2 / 15.1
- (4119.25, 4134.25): 0.3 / 15.5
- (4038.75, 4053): 0.9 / 15.4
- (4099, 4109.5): 1.9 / 13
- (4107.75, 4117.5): 1.5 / 13.4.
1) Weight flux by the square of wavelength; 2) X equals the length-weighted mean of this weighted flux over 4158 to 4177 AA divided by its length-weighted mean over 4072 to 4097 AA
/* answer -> 1.09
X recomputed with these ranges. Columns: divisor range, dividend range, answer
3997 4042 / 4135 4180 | 1.03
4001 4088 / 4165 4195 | 1.03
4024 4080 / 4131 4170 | 1.04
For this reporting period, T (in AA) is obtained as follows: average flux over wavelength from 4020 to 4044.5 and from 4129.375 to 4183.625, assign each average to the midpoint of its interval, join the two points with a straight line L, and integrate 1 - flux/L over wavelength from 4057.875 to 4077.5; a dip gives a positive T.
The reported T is -0.7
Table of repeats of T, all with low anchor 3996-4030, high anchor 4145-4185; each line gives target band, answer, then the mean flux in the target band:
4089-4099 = 1.7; 13.4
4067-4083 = 0.6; 15.7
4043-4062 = 0.8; 15.8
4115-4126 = 0.3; 15.4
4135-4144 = -0.5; 16.5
